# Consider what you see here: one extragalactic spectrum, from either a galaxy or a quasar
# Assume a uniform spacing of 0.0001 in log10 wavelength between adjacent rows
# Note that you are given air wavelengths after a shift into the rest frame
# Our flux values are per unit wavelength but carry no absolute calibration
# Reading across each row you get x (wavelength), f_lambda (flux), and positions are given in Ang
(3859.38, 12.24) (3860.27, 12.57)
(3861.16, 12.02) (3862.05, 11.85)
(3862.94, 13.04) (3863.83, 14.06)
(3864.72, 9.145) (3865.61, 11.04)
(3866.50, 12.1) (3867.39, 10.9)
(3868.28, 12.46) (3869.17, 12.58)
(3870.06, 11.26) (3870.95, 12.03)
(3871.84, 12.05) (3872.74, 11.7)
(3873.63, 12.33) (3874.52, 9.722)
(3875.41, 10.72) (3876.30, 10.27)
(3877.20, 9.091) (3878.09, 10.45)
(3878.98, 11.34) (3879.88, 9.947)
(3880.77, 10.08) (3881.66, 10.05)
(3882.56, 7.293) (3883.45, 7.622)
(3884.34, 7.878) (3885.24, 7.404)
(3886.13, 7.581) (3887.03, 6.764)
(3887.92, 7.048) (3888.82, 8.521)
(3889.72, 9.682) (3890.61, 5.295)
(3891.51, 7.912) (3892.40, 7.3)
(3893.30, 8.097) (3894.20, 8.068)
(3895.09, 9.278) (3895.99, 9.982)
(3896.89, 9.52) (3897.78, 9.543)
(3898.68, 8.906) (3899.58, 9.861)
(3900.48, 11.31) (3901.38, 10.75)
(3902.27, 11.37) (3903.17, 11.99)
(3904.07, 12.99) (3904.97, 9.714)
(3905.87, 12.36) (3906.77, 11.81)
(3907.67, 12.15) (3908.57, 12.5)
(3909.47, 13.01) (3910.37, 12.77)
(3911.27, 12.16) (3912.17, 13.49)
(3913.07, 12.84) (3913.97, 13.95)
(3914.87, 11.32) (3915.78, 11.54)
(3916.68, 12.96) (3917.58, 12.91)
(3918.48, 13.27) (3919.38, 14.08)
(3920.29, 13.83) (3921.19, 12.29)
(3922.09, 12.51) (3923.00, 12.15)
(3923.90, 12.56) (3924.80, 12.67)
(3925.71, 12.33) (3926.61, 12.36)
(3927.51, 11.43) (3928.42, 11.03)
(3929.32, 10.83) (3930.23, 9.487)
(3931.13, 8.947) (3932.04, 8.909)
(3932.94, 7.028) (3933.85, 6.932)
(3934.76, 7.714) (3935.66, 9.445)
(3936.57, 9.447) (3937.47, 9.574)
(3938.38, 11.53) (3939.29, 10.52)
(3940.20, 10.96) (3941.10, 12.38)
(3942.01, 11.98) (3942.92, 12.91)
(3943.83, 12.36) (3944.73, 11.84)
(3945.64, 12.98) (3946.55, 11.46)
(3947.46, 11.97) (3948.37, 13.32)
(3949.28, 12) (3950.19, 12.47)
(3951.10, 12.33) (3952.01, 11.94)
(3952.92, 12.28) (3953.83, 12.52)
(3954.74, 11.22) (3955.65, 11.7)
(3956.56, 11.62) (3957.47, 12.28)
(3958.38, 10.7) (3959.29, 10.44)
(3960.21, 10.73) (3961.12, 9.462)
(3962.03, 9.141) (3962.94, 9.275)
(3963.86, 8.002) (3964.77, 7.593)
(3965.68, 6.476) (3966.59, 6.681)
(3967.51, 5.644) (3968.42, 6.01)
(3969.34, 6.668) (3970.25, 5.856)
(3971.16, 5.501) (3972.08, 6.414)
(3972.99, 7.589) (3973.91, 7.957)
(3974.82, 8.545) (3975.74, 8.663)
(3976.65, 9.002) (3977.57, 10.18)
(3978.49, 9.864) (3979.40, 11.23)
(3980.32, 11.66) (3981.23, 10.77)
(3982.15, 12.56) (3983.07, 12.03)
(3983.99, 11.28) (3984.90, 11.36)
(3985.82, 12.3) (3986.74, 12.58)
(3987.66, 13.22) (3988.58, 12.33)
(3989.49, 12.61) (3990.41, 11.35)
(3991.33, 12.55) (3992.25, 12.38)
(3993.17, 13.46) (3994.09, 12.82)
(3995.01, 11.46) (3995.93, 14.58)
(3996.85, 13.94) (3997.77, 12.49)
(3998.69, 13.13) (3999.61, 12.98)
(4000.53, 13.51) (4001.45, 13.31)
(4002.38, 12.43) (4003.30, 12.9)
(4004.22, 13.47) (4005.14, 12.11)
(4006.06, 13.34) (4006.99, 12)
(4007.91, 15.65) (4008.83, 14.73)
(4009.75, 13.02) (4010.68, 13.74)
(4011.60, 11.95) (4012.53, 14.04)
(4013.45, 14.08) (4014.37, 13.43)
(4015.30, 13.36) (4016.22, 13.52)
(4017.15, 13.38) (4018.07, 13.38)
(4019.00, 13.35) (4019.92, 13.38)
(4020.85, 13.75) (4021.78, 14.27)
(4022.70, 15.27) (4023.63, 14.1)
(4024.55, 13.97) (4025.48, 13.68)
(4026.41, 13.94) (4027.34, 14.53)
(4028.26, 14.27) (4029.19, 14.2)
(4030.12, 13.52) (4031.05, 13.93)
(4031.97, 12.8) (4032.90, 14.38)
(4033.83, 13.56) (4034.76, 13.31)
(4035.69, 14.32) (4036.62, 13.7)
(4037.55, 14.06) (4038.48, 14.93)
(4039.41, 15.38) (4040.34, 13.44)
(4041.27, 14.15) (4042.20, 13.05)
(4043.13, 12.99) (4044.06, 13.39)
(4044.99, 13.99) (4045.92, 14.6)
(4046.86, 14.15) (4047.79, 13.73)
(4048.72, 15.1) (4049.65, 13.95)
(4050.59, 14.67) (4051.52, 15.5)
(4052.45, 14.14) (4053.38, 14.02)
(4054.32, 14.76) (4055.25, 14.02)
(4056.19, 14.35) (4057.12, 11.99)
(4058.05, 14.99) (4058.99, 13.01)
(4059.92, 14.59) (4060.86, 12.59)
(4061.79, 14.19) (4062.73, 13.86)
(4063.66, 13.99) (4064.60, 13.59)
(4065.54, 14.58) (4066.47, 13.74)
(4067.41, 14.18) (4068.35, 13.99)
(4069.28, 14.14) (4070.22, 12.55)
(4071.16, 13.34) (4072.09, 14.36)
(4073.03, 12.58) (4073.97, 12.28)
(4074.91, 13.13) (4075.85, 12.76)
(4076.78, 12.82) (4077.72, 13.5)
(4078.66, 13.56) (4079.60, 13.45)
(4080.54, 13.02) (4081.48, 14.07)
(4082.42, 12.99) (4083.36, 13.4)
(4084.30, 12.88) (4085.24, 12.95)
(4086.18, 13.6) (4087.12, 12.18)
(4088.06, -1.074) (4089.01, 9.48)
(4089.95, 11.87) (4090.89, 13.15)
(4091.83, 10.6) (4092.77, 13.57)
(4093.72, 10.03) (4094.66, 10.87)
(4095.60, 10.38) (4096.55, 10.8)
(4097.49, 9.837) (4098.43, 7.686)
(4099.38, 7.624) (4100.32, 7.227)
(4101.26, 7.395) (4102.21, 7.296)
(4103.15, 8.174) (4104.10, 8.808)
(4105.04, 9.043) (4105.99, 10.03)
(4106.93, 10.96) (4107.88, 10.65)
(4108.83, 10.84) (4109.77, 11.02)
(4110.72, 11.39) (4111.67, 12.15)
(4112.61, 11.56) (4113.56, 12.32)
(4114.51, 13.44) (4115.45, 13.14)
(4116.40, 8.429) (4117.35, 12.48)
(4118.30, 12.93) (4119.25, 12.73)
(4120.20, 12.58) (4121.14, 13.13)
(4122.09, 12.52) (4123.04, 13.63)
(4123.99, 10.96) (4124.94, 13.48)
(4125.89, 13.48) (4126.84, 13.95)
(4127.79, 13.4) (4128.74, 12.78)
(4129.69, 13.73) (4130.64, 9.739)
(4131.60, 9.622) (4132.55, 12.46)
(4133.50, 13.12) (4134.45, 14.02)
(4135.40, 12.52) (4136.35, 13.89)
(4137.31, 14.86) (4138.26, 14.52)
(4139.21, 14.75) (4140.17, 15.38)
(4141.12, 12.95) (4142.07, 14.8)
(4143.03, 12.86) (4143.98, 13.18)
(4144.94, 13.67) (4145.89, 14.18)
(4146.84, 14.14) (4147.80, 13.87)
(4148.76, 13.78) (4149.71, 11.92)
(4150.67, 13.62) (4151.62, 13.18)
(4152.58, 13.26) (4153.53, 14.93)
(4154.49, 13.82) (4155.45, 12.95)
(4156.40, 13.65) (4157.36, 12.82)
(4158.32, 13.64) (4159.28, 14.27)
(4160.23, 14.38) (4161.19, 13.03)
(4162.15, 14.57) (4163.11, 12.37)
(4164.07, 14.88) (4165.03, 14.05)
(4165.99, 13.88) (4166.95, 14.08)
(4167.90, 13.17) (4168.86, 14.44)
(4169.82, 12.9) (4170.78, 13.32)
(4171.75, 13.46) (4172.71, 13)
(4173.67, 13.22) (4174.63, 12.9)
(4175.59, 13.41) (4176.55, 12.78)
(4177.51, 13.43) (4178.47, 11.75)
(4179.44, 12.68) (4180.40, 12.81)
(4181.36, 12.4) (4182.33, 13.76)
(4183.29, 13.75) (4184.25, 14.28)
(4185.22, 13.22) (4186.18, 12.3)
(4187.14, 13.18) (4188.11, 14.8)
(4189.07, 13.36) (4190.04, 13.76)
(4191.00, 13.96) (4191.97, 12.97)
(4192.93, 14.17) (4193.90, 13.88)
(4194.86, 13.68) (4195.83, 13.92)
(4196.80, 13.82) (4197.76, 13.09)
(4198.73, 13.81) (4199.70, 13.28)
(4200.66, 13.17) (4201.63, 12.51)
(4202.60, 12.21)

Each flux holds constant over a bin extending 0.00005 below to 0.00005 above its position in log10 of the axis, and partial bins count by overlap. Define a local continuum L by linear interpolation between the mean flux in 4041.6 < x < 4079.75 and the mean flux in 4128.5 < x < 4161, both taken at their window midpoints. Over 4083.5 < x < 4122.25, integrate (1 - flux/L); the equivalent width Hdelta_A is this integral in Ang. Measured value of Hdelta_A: 8.4 Ang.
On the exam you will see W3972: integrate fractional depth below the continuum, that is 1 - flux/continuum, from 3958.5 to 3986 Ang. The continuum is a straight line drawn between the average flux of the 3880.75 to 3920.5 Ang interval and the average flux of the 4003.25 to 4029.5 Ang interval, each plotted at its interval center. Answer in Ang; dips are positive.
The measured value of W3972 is 7.7 Ang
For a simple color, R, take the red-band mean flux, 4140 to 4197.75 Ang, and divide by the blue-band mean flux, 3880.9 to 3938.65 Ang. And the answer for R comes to 1.30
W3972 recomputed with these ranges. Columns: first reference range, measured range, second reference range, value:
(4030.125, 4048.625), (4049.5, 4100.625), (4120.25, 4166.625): 4.4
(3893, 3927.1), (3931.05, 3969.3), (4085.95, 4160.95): 4.9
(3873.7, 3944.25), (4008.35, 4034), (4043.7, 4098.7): -3.4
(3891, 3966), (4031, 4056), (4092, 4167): -4.9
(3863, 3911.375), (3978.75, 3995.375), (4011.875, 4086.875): 0.4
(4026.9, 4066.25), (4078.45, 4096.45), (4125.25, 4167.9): 2.9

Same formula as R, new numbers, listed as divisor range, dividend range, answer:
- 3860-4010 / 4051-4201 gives 1.17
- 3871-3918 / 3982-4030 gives 1.28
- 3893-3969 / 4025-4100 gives 1.19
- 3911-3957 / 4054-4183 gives 1.09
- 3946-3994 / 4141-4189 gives 1.30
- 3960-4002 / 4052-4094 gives 1.25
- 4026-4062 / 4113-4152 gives 0.93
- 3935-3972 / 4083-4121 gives 1.04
